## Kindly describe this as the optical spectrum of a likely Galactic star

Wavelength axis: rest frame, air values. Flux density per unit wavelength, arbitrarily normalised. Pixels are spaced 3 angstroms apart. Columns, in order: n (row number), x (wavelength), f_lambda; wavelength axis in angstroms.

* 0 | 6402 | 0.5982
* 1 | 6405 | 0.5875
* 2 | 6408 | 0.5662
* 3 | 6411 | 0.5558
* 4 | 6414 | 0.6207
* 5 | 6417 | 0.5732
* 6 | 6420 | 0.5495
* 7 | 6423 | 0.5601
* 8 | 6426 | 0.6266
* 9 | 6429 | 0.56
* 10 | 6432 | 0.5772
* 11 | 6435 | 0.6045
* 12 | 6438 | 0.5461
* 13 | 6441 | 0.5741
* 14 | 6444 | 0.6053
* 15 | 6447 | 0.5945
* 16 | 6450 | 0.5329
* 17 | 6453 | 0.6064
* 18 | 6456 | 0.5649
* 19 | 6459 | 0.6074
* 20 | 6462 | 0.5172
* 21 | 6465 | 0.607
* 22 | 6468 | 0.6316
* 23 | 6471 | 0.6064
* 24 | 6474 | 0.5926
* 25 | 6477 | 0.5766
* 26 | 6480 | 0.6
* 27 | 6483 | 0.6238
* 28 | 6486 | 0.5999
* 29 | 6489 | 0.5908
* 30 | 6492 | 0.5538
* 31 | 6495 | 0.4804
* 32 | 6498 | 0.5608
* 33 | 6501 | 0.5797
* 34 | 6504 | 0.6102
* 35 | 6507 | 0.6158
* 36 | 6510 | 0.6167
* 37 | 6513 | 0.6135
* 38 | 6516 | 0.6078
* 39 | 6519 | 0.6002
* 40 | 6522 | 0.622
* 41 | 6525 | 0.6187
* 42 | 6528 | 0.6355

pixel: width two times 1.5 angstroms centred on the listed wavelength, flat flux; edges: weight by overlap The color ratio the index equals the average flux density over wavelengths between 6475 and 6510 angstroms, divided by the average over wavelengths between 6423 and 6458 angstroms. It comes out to 1.0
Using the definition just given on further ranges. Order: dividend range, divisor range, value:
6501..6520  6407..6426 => 1.06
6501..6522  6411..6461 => 1.05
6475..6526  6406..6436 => 1.02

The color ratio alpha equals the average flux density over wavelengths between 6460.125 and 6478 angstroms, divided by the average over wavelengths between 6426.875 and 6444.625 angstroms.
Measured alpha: 1.0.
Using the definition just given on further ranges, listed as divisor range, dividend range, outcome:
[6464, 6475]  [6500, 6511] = 0.99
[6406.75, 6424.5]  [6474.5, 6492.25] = 1.04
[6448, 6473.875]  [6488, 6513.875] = 0.99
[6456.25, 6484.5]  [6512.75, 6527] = 1.03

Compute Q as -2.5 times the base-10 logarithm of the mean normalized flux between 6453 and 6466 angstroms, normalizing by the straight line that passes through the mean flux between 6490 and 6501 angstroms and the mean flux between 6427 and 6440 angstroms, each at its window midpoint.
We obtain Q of -0.03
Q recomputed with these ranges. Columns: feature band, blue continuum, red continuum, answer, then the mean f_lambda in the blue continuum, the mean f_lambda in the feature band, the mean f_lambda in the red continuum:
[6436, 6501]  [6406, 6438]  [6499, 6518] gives 0.02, 0.578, 0.58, 0.606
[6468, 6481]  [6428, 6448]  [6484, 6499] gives -0.06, 0.58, 0.598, 0.559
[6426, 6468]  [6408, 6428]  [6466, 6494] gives 0.01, 0.579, 0.58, 0.595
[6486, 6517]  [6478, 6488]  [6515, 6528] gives 0.05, 0.605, 0.583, 0.615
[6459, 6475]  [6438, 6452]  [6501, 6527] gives -0.01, 0.574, 0.592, 0.612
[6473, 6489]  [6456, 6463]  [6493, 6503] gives -0.08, 0.566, 0.598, 0.544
